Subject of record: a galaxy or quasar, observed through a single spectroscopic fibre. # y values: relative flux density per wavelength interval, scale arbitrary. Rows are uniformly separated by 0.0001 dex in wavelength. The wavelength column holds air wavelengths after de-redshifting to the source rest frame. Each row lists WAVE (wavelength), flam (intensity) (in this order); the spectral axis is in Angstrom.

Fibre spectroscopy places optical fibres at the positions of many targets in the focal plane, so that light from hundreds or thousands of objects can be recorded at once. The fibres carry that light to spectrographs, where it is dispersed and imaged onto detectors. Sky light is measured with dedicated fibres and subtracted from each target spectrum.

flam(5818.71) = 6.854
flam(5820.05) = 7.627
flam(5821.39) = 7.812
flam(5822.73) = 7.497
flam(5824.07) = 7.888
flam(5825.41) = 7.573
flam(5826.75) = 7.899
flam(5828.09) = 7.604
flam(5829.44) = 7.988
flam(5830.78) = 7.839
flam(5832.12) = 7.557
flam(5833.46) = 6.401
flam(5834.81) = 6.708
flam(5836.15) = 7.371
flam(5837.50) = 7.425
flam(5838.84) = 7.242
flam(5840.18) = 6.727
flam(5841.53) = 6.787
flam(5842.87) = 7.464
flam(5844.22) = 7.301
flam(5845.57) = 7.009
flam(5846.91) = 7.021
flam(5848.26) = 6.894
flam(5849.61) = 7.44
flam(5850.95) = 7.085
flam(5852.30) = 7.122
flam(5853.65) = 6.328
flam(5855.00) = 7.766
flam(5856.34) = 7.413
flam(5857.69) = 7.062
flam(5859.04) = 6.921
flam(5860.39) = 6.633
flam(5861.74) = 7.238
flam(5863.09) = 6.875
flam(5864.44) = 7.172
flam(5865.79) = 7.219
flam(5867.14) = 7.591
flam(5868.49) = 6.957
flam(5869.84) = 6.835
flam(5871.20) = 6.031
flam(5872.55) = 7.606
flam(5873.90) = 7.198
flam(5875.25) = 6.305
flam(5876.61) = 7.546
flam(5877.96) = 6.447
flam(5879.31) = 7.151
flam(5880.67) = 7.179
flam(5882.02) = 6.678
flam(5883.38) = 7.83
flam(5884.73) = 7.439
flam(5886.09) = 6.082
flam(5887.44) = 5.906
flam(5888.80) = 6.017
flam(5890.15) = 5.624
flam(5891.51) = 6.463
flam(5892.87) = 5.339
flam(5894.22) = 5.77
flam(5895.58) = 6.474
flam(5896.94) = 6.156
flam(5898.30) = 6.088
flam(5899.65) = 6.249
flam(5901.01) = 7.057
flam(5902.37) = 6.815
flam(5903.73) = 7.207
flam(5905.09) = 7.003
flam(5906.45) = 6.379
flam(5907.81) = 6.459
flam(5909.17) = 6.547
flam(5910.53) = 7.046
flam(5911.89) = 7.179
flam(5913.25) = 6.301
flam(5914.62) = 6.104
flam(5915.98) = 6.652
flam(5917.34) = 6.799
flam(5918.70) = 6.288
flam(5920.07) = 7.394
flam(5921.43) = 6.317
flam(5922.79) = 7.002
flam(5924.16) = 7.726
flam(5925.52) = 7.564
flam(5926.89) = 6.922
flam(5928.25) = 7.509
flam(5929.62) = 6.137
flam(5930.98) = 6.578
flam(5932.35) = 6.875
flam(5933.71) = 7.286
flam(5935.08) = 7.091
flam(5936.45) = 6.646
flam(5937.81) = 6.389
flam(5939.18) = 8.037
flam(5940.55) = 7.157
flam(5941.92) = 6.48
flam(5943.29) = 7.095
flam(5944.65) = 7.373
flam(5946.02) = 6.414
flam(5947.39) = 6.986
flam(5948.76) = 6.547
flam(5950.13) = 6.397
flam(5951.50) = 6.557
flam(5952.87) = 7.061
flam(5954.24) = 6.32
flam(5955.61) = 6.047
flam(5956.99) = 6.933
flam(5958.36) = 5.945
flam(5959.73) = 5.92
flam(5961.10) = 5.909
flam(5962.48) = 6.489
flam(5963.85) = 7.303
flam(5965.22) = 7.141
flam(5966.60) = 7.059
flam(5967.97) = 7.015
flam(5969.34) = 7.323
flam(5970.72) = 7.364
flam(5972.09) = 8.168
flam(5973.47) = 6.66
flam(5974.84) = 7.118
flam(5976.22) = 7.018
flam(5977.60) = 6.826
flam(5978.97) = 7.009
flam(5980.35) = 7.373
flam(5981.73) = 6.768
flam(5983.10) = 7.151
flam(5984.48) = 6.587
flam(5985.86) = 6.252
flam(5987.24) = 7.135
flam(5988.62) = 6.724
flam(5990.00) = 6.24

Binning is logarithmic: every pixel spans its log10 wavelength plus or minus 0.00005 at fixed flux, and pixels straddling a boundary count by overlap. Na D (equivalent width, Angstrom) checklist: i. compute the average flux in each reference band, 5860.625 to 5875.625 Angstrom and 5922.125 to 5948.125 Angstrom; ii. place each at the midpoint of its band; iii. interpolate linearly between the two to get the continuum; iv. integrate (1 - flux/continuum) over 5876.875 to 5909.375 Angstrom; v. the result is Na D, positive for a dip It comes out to 2.2 Angstrom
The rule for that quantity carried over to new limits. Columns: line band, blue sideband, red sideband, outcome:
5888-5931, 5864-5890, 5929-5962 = 1.1 Angstrom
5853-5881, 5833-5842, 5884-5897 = -2.2 Angstrom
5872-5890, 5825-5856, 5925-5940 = 0.8 Angstrom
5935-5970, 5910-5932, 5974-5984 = 1.0 Angstrom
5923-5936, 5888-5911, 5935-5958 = -0.8 Angstrom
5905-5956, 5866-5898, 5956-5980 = -0.2 Angstrom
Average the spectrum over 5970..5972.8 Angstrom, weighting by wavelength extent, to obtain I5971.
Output 7.74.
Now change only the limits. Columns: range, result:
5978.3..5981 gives 7.18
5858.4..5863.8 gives 6.92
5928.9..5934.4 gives 6.72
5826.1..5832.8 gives 7.78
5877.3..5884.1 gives 7.06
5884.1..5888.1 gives 6.47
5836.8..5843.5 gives 7.13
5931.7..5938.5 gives 6.86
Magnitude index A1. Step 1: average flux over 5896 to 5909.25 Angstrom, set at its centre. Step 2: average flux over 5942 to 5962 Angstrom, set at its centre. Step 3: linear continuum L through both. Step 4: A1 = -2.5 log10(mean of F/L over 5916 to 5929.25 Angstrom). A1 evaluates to -0.07 mag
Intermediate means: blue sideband 6.6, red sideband 6.53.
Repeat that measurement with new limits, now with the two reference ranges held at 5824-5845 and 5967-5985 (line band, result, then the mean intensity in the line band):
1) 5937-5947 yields 0.03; 6.99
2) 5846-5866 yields 0.03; 7.08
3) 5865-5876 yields 0.05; 6.97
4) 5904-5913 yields 0.07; 6.77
